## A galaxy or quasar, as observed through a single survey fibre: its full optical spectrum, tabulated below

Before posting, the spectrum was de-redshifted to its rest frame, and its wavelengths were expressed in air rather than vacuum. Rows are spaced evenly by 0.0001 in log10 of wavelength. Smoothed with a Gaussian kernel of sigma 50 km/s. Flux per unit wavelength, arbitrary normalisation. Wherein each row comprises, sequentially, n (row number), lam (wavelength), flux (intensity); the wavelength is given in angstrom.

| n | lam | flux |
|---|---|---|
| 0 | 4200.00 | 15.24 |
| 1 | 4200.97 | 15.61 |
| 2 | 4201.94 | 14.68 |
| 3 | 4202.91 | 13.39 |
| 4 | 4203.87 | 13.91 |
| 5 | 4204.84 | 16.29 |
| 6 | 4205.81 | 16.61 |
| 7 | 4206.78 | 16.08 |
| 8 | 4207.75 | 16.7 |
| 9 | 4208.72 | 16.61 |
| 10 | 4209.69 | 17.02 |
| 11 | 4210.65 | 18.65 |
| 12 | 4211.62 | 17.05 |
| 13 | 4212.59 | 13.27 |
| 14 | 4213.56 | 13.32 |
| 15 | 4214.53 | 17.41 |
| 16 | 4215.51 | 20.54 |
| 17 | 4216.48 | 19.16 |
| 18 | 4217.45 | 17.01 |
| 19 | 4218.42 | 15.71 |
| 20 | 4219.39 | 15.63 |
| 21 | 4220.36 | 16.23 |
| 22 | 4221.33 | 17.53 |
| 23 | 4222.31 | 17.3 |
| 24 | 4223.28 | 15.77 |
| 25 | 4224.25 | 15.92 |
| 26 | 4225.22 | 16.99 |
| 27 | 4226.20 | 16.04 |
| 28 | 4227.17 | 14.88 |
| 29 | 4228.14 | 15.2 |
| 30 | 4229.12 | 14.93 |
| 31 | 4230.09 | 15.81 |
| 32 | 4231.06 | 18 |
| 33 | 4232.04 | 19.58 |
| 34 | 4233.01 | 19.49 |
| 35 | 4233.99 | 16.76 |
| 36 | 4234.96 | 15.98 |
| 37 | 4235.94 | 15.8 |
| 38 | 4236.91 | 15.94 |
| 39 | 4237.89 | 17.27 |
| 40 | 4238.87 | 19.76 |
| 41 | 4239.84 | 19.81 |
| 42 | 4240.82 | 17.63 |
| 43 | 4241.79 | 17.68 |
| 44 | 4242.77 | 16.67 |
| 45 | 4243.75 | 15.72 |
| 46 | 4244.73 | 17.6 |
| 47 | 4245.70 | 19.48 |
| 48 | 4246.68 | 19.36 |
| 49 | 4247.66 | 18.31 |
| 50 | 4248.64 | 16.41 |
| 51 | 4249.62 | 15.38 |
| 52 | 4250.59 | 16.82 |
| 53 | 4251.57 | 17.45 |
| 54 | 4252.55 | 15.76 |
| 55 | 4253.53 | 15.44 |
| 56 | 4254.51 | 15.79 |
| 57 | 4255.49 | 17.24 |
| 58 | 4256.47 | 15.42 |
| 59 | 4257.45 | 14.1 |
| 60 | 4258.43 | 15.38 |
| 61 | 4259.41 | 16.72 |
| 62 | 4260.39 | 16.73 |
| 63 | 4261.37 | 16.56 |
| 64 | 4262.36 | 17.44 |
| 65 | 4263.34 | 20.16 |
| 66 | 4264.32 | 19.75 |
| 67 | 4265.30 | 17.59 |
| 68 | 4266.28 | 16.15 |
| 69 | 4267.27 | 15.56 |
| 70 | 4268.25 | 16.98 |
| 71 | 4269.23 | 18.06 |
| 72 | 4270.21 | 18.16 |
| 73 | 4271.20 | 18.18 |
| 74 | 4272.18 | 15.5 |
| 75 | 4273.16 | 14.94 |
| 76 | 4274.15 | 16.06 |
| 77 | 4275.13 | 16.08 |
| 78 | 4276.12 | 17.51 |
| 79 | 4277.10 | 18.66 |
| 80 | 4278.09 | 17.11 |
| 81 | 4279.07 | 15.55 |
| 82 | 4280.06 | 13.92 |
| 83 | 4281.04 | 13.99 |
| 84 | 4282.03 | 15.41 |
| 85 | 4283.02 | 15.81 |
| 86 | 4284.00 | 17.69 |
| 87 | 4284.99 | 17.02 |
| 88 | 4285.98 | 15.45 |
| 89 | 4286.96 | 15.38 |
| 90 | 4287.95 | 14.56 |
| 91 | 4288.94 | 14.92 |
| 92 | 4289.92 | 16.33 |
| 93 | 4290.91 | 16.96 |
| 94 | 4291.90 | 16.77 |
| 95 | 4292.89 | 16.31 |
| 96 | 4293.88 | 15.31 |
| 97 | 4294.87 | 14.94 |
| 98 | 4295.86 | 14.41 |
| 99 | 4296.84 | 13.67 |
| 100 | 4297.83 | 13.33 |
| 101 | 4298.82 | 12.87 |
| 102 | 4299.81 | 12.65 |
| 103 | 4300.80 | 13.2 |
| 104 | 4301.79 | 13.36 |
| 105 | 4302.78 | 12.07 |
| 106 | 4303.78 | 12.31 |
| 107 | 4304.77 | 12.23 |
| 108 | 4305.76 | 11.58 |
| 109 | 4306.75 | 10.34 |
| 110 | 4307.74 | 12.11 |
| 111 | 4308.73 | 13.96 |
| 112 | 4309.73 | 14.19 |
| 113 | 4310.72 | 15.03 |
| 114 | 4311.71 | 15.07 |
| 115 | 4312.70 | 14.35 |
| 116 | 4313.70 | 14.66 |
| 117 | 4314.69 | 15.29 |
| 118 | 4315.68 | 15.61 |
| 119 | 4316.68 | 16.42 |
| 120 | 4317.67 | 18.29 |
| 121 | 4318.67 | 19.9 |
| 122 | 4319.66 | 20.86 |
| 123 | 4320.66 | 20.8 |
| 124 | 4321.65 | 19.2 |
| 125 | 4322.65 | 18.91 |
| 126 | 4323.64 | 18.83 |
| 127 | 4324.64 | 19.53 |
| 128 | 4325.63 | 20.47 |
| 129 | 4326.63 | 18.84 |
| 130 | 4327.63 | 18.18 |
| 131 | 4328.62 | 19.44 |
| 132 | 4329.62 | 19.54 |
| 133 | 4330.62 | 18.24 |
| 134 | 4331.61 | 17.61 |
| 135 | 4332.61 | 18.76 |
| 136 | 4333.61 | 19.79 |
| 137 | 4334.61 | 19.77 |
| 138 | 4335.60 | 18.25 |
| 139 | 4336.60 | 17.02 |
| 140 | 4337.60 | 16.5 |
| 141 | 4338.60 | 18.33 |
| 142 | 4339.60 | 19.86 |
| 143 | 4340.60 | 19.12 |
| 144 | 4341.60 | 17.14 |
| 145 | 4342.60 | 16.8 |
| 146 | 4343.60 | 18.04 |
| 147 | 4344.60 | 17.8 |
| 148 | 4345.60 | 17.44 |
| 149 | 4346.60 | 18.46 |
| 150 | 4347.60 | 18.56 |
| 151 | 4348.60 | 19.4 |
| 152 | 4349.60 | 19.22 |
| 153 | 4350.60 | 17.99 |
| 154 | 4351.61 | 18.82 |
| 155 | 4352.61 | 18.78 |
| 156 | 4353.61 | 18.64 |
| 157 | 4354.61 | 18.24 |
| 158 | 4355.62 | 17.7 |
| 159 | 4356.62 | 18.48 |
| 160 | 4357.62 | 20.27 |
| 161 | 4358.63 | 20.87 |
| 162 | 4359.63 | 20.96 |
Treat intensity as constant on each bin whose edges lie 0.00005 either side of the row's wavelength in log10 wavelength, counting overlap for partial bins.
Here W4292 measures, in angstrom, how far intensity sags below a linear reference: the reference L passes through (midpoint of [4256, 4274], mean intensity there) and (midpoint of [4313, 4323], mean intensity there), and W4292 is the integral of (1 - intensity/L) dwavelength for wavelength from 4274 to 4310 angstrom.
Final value 5.53 angstrom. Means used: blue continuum 16.8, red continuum 17.9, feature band 14.7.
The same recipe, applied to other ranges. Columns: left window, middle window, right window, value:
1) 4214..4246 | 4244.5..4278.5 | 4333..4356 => 0.9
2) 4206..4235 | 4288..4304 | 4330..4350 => 3.0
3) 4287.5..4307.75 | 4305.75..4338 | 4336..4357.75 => -2.4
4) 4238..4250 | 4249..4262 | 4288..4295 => 1.0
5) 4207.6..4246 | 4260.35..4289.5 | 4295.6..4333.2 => -0.3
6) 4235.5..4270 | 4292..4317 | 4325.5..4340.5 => 5.9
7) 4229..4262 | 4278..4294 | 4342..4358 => 1.6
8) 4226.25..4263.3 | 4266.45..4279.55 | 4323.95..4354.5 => 0.5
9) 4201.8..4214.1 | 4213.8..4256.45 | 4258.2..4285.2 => -2.3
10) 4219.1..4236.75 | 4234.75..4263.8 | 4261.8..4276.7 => -0.2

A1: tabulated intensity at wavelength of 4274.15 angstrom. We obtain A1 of 16.06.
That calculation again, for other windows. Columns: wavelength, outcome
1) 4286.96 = 15.38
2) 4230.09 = 15.81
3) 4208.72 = 16.61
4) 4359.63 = 20.96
